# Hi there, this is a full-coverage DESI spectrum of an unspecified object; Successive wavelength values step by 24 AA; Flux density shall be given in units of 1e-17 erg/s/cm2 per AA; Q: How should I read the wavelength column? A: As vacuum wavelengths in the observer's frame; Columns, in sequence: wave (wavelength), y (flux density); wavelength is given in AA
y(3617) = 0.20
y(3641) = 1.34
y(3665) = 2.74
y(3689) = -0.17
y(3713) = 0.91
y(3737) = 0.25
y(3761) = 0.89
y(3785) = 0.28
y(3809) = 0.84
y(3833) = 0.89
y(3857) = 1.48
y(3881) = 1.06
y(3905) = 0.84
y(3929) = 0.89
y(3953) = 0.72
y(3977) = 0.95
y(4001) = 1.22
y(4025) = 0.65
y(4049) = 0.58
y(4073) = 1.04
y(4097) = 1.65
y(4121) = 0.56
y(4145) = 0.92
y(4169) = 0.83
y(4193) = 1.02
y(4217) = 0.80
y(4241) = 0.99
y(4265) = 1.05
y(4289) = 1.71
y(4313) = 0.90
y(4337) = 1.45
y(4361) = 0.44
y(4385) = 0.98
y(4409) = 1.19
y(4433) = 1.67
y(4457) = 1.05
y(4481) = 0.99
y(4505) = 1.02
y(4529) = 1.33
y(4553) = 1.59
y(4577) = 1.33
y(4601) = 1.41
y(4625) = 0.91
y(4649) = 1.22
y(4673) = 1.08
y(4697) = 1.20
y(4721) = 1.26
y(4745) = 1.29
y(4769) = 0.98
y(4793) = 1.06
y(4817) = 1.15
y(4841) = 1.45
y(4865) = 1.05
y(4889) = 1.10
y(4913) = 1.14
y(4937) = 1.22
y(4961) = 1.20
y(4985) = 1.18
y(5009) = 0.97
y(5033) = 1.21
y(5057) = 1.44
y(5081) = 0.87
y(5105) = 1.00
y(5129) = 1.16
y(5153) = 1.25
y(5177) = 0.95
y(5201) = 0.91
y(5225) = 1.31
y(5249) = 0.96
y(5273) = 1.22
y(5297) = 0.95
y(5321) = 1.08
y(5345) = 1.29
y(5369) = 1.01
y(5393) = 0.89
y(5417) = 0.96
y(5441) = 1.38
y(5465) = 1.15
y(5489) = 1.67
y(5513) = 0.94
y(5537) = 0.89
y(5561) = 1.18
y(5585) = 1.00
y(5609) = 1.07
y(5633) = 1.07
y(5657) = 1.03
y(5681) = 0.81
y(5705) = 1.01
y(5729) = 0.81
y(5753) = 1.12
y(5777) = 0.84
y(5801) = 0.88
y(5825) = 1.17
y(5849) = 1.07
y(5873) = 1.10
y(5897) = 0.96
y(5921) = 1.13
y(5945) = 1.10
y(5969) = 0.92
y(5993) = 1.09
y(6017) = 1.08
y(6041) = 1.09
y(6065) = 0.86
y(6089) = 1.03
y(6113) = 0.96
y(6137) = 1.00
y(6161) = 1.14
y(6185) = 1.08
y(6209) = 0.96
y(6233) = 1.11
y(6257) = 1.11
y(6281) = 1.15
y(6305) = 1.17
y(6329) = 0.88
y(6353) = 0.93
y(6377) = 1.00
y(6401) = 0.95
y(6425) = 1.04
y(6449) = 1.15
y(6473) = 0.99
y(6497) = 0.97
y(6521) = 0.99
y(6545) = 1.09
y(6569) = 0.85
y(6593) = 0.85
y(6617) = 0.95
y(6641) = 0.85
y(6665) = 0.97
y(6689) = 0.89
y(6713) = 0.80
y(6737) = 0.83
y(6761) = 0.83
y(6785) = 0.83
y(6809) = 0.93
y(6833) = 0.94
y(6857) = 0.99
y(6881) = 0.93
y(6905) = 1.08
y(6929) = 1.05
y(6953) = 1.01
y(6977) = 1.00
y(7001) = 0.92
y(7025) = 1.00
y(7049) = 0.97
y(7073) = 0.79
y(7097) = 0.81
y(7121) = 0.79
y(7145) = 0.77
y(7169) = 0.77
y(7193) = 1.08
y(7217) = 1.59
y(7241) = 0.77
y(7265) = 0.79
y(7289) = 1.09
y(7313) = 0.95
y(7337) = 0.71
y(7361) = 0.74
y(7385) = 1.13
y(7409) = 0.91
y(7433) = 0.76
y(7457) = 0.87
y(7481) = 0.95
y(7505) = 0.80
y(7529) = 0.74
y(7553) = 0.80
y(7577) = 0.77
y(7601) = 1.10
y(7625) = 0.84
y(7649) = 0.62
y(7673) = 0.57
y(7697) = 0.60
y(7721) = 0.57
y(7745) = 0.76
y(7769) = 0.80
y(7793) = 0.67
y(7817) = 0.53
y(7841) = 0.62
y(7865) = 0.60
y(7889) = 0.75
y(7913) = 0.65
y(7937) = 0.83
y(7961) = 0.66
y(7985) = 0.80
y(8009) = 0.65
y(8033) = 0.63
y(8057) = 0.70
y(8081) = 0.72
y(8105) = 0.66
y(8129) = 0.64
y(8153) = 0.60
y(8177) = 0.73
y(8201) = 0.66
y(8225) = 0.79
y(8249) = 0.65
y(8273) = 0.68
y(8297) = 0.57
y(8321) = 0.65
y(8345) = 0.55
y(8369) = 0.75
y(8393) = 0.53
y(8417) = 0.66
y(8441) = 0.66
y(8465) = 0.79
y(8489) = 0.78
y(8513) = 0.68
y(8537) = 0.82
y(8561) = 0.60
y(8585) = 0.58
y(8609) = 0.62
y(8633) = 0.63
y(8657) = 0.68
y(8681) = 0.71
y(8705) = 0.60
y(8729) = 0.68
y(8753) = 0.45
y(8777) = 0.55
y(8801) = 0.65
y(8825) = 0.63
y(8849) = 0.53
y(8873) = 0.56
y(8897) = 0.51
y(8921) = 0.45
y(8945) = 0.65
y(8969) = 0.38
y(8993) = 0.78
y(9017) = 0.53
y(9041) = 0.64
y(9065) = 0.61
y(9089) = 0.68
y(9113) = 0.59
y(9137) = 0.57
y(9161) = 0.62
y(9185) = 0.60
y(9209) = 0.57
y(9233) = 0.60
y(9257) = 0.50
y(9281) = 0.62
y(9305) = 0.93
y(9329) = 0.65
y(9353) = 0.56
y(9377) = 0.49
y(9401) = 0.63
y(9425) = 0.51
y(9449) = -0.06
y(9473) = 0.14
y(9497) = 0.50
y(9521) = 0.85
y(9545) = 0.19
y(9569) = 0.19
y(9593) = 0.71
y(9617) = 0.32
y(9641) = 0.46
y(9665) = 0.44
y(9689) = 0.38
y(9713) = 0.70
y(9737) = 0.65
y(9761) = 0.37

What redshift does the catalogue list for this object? 0.10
